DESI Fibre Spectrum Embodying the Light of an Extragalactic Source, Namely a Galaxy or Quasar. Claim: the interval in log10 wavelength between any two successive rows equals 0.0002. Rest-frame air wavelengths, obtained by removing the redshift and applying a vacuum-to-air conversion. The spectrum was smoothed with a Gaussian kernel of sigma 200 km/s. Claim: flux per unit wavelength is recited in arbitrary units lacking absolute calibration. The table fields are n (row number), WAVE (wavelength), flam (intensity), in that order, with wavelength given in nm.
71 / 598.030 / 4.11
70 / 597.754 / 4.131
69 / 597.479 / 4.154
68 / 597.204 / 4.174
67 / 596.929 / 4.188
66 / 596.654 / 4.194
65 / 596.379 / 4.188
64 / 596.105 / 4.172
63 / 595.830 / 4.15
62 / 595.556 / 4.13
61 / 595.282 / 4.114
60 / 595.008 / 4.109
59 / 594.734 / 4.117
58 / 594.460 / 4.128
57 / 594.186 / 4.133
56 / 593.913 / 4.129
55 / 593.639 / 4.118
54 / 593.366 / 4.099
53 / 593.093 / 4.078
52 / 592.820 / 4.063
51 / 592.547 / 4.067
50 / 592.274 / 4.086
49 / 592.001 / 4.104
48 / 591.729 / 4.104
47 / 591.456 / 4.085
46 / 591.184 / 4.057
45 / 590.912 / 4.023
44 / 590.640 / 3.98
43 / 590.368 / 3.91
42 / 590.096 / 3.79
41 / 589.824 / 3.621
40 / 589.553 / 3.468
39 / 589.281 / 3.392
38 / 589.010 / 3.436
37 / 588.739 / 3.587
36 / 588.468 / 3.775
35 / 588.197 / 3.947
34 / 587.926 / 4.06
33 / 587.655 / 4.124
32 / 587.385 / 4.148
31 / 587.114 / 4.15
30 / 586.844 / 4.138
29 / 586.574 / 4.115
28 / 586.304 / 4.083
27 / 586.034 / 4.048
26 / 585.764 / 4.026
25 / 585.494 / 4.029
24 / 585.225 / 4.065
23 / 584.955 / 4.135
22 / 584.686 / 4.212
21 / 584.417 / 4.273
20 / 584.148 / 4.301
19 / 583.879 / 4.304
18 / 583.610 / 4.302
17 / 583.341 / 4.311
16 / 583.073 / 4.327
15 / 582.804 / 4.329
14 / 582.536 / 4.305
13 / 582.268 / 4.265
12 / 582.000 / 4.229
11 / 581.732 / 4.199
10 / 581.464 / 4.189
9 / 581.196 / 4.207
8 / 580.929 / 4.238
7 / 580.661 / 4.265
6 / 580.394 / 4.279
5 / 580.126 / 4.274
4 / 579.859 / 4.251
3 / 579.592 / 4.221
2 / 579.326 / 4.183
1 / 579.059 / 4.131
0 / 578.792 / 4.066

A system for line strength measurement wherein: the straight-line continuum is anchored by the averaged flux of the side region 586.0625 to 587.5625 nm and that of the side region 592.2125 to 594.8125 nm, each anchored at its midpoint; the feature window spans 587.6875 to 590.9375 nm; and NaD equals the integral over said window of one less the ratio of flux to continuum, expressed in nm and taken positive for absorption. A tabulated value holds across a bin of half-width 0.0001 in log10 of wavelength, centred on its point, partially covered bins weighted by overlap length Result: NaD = 0.29 nm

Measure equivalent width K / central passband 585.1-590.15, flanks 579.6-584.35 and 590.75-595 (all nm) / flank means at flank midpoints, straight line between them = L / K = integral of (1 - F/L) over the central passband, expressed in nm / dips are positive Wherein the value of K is 0.34 nm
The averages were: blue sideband 4.27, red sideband 4.09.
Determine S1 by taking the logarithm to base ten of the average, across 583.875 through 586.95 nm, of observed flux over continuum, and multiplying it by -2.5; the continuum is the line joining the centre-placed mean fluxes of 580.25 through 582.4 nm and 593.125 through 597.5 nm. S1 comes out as 0.018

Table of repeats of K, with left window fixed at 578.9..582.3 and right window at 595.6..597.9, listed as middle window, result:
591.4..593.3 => 0.044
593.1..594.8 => 0.024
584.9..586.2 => 0.046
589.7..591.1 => 0.105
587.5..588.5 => 0.047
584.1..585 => -0.005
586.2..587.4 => 0.021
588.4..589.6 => 0.192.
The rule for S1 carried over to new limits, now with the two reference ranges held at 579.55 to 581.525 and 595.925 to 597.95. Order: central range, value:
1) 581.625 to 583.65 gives -0.01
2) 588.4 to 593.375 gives 0.09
